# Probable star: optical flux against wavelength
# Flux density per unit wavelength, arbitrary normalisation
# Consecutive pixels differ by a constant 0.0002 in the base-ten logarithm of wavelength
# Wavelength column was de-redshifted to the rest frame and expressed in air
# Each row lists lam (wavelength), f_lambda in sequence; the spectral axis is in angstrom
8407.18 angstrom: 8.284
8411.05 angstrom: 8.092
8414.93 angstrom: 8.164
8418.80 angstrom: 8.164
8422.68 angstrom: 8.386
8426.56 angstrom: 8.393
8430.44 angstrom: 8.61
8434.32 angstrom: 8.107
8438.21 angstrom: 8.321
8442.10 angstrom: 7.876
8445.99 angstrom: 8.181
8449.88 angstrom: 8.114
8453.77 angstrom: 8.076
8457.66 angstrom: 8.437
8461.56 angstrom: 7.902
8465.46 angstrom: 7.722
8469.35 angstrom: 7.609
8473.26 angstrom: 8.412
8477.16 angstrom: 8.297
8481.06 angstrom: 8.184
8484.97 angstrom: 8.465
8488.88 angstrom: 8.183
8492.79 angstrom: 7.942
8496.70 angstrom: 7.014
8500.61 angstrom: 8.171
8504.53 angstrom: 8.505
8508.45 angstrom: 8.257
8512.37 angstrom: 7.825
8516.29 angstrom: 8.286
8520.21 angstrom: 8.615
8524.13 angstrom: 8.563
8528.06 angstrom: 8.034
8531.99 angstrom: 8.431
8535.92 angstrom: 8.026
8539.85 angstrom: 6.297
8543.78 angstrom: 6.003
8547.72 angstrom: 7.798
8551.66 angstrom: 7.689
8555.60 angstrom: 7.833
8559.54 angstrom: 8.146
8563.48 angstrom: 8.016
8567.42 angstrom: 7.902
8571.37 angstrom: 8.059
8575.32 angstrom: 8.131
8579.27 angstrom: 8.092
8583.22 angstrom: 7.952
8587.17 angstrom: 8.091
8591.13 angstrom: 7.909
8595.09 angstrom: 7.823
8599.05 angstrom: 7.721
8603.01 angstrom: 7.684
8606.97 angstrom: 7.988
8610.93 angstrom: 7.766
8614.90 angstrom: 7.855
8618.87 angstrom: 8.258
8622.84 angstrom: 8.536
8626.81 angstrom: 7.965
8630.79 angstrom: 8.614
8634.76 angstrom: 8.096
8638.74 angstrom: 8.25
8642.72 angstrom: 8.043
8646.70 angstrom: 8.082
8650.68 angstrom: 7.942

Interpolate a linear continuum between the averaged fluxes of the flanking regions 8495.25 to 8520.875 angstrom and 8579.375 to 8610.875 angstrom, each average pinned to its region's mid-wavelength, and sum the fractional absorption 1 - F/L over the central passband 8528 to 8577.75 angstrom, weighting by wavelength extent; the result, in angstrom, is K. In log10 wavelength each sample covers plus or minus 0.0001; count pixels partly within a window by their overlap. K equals 1.7 angstrom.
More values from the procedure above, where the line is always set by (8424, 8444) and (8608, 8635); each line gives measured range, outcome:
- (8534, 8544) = 1.6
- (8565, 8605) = 1.2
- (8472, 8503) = 0.6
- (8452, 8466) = 0.3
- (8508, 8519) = 0.1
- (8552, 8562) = 0.3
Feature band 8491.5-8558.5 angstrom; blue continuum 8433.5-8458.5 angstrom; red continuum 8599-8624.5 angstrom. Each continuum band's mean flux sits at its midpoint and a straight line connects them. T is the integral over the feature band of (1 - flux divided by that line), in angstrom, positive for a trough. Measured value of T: 1.9 angstrom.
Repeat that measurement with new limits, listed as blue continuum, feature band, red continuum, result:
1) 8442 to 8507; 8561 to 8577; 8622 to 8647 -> 0.26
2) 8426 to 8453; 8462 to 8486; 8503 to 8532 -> 0.48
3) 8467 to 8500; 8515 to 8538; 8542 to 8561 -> -1.89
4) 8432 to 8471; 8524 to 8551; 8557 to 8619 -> 1.54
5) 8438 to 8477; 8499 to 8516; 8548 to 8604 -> -0.41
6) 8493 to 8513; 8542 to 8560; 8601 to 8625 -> 1.19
